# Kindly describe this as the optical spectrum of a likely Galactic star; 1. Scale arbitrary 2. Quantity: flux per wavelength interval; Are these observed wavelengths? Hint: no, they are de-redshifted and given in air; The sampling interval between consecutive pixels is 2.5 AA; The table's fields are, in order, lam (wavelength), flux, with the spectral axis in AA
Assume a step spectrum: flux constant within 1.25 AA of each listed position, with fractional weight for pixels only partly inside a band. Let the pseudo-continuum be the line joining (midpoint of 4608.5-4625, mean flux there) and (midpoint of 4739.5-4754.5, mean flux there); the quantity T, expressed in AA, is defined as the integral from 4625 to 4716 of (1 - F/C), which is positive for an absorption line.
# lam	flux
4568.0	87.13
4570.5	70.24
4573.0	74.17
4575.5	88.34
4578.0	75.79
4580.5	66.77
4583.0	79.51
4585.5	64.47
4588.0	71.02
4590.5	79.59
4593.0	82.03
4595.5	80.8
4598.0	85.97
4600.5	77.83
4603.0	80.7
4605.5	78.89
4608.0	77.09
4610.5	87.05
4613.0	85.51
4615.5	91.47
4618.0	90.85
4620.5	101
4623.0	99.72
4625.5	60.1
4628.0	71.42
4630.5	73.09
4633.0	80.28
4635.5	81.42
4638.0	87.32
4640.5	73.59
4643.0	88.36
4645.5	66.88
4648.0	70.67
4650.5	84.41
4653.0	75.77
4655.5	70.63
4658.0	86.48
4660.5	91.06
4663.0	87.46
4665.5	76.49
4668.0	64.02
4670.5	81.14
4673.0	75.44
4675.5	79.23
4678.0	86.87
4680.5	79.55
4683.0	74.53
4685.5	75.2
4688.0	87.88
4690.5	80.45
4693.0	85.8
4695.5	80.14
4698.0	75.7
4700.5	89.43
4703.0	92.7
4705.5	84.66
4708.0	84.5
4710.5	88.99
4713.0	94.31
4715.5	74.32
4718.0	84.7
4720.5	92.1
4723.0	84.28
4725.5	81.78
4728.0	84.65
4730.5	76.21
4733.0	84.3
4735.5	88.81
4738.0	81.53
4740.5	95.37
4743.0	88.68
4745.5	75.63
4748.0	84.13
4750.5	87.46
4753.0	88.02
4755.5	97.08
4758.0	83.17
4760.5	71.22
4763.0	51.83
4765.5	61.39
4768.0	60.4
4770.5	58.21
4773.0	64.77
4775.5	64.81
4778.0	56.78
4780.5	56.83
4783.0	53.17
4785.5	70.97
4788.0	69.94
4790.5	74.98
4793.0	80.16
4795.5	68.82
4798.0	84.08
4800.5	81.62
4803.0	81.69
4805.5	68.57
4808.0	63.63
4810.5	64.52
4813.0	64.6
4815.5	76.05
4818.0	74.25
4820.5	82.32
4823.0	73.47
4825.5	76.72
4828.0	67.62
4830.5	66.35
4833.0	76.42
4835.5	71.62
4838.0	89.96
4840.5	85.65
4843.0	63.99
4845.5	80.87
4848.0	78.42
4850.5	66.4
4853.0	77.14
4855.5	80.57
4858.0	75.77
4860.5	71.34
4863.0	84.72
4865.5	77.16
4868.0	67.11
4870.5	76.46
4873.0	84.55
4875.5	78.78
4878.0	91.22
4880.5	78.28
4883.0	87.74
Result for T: 8.8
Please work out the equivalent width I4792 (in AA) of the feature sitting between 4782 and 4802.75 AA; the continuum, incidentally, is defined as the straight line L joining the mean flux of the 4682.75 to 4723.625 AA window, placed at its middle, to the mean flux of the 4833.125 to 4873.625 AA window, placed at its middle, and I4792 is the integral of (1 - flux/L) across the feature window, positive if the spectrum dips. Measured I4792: 1.6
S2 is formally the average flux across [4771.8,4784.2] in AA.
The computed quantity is 59.3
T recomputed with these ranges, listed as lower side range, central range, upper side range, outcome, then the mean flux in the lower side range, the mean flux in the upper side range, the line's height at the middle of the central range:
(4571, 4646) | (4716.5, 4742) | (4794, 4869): -2.7 AA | 80.1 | 74.8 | 77.2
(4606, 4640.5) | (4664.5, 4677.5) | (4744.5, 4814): 0.6 AA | 83.1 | 71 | 79.4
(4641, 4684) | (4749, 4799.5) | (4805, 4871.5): 3.7 AA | 78.7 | 74.2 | 75.8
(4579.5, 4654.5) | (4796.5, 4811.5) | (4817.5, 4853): 0.4 AA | 79.8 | 75.4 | 76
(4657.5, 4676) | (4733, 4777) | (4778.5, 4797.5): -3.3 AA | 79.9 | 68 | 71.3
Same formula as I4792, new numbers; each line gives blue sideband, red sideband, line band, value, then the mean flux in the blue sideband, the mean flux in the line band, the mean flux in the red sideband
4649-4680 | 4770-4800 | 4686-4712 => -2.9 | 79.8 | 84.8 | 67.5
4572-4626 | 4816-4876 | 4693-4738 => -3.4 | 81.2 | 84.7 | 76.1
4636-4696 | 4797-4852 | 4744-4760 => -1.8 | 79.6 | 85.3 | 74.5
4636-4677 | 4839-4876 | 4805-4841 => 1.7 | 78.8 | 73.3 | 76.6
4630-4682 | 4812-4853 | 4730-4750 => -2.0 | 79.1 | 84.8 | 74.8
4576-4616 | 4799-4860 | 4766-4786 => 4.0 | 79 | 60.4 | 74.5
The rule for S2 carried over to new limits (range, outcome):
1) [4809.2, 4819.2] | 69.8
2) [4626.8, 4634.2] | 74.9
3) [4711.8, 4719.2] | 84.4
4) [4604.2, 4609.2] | 78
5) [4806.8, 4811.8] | 64.1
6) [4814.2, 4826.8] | 76.5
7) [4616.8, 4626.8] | 87.8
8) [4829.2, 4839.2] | 76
